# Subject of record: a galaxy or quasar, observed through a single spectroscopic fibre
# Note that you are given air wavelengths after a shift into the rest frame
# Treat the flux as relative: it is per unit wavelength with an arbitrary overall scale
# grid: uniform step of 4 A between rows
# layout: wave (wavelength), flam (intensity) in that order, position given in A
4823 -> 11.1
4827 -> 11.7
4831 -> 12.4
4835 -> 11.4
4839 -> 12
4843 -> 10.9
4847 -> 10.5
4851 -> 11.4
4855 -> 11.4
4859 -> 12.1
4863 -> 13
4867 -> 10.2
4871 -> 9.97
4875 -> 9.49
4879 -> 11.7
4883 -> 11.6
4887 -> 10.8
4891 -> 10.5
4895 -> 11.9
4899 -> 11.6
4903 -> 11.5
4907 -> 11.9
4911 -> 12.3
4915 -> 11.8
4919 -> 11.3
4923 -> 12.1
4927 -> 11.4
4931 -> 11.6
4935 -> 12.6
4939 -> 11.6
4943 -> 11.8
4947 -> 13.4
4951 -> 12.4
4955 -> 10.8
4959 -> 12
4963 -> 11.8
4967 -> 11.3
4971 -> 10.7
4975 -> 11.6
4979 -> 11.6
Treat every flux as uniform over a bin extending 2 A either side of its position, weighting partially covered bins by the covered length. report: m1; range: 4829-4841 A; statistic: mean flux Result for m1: 11.9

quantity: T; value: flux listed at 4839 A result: 12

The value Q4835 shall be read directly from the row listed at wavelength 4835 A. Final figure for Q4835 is 11.4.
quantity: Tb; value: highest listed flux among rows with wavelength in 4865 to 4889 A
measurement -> 11.7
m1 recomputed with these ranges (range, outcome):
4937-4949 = 12.3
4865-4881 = 10.3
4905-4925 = 11.9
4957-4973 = 11.4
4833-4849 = 11.2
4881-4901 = 11.3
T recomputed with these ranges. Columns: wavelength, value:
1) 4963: 11.8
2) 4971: 10.7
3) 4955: 10.8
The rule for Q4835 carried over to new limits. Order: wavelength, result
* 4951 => 12.4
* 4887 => 10.8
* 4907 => 11.9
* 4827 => 11.7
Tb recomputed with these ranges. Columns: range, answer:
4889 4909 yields 11.9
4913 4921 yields 11.8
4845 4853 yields 11.4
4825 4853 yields 12.4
